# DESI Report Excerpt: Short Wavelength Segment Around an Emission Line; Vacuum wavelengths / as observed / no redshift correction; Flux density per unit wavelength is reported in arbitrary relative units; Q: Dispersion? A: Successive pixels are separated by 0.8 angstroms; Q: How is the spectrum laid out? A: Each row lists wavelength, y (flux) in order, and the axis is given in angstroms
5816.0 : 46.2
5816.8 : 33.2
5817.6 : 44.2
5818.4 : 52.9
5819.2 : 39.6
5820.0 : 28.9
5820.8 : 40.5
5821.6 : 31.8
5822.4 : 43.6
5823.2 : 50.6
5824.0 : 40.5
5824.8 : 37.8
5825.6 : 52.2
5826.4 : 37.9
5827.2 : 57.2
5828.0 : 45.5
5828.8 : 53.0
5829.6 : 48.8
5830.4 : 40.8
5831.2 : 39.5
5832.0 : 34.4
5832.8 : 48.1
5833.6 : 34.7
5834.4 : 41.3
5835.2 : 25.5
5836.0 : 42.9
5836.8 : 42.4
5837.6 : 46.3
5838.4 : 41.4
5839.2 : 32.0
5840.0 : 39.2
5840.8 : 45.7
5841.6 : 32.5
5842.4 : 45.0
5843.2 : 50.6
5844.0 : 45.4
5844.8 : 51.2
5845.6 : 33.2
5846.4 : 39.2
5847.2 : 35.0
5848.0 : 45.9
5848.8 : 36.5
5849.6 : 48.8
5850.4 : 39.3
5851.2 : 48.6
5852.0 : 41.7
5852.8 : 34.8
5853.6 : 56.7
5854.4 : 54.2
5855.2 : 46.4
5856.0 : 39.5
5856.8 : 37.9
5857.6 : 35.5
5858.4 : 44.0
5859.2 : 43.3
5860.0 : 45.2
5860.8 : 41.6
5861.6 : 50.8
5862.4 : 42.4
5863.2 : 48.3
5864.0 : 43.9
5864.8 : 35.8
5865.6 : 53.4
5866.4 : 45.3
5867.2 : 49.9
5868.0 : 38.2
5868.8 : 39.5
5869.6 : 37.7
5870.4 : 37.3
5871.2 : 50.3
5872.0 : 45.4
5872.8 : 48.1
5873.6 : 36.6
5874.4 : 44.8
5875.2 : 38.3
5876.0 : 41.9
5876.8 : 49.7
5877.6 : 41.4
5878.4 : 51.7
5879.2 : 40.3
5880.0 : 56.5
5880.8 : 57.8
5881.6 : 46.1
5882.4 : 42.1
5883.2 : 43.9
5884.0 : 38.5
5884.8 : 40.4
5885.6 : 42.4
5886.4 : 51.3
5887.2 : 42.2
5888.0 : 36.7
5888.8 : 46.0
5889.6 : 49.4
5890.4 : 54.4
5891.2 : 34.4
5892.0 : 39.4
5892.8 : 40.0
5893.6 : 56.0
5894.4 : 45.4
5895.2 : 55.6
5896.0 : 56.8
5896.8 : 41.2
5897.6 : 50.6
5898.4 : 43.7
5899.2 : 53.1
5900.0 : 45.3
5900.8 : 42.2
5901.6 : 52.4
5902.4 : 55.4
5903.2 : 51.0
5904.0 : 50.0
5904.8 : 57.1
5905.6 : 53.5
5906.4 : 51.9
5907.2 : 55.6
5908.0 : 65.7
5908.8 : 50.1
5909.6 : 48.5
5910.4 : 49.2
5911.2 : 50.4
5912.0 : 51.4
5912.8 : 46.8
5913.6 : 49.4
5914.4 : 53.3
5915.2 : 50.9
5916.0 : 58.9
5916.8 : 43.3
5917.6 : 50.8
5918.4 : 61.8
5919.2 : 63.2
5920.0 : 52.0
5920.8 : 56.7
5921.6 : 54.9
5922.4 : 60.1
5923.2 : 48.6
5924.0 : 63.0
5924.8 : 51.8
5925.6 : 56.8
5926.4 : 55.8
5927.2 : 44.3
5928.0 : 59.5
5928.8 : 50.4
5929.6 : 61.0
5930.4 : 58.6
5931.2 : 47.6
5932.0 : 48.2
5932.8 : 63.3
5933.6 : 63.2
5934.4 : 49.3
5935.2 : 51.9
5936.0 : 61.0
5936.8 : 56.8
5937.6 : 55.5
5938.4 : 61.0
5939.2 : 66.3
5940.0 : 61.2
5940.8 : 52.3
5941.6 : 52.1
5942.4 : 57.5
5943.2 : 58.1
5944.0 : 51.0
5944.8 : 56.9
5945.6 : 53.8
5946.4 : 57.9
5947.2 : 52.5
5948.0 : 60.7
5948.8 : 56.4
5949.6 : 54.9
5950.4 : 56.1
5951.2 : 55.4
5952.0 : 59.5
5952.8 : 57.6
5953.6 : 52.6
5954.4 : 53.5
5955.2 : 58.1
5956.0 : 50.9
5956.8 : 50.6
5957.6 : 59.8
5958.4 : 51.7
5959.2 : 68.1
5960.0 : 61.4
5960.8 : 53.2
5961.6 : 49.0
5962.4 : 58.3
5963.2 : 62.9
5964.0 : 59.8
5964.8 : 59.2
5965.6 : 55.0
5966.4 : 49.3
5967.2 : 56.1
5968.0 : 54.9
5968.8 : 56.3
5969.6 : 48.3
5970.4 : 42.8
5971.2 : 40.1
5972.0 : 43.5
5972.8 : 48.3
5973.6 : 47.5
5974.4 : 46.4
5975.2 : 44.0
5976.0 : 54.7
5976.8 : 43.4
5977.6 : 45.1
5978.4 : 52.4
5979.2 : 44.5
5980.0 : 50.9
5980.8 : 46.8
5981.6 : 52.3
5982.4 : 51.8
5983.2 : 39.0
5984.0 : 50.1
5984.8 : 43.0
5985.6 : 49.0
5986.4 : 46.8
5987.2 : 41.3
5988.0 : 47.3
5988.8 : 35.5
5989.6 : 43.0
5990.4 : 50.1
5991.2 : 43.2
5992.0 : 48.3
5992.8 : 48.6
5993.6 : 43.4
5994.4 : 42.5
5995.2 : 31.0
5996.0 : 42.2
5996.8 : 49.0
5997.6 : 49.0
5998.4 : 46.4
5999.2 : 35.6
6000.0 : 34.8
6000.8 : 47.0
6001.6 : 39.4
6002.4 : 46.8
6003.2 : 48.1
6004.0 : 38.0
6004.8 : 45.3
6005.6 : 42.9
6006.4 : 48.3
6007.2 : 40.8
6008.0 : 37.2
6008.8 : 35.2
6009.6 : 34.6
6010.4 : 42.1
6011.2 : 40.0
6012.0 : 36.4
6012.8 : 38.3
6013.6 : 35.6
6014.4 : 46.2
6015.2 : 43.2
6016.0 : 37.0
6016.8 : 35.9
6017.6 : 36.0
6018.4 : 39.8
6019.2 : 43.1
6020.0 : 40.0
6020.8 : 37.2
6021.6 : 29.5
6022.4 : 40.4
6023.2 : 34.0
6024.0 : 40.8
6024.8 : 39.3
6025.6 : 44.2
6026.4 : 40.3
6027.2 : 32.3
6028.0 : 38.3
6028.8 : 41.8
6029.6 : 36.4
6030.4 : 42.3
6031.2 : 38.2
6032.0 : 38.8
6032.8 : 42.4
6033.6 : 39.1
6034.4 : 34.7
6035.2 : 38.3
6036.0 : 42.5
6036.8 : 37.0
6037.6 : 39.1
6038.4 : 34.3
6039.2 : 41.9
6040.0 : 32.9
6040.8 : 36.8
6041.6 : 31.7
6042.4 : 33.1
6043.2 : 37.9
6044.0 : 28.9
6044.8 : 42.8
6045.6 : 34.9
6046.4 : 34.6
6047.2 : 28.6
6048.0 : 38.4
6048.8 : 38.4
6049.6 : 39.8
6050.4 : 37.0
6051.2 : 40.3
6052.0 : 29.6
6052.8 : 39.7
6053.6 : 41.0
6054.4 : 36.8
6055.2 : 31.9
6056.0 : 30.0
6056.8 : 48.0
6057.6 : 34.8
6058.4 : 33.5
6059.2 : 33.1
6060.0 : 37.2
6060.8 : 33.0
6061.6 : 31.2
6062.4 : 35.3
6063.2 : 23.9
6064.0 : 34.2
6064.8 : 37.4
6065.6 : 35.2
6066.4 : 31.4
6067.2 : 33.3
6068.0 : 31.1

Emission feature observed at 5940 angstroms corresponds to C III] 1909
